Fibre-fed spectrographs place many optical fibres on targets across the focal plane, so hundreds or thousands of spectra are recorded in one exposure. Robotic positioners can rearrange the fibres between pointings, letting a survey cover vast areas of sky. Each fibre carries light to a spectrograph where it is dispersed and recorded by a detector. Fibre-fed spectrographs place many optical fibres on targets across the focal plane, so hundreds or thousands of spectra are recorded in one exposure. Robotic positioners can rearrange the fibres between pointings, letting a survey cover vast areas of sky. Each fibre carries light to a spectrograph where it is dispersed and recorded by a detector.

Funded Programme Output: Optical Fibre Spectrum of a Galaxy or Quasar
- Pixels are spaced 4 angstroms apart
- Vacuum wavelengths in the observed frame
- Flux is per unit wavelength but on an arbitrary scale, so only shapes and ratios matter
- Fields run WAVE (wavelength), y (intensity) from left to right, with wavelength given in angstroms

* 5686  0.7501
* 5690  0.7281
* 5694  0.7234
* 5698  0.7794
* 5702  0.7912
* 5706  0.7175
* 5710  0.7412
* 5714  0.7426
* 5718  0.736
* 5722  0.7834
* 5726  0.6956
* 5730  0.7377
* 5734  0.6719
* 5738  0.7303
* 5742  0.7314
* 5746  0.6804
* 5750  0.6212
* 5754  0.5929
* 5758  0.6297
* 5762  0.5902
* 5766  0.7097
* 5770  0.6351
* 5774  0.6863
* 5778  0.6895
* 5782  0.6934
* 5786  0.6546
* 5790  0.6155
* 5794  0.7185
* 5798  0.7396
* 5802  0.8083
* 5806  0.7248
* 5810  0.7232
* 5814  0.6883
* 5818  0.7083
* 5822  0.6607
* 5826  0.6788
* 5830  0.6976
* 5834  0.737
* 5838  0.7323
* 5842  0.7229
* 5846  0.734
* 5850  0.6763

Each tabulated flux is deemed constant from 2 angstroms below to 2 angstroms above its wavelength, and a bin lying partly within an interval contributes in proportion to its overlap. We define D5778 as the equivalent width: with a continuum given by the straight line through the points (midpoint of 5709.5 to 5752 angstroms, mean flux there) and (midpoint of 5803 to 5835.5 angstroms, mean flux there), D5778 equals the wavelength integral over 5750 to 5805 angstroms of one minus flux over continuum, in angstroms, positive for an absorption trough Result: 2.8 angstroms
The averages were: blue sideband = 0.715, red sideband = 0.705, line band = 0.673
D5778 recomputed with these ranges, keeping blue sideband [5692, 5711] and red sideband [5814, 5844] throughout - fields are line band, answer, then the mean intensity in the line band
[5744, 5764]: 3.0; 0.623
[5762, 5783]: 1.5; 0.673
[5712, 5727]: 0.0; 0.742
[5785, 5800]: 0.7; 0.684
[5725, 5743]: 0.6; 0.713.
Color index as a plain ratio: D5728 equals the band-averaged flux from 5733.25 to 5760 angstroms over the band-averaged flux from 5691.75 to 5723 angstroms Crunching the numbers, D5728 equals 0.89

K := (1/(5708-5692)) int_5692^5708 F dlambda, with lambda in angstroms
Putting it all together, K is 0.753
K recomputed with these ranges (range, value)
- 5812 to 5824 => 0.686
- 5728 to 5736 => 0.705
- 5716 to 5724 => 0.76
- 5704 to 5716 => 0.734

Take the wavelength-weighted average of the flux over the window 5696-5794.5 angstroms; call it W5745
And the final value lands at 0.695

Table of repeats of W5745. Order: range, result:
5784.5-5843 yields 0.708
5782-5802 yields 0.696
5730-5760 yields 0.67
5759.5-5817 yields 0.691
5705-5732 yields 0.737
